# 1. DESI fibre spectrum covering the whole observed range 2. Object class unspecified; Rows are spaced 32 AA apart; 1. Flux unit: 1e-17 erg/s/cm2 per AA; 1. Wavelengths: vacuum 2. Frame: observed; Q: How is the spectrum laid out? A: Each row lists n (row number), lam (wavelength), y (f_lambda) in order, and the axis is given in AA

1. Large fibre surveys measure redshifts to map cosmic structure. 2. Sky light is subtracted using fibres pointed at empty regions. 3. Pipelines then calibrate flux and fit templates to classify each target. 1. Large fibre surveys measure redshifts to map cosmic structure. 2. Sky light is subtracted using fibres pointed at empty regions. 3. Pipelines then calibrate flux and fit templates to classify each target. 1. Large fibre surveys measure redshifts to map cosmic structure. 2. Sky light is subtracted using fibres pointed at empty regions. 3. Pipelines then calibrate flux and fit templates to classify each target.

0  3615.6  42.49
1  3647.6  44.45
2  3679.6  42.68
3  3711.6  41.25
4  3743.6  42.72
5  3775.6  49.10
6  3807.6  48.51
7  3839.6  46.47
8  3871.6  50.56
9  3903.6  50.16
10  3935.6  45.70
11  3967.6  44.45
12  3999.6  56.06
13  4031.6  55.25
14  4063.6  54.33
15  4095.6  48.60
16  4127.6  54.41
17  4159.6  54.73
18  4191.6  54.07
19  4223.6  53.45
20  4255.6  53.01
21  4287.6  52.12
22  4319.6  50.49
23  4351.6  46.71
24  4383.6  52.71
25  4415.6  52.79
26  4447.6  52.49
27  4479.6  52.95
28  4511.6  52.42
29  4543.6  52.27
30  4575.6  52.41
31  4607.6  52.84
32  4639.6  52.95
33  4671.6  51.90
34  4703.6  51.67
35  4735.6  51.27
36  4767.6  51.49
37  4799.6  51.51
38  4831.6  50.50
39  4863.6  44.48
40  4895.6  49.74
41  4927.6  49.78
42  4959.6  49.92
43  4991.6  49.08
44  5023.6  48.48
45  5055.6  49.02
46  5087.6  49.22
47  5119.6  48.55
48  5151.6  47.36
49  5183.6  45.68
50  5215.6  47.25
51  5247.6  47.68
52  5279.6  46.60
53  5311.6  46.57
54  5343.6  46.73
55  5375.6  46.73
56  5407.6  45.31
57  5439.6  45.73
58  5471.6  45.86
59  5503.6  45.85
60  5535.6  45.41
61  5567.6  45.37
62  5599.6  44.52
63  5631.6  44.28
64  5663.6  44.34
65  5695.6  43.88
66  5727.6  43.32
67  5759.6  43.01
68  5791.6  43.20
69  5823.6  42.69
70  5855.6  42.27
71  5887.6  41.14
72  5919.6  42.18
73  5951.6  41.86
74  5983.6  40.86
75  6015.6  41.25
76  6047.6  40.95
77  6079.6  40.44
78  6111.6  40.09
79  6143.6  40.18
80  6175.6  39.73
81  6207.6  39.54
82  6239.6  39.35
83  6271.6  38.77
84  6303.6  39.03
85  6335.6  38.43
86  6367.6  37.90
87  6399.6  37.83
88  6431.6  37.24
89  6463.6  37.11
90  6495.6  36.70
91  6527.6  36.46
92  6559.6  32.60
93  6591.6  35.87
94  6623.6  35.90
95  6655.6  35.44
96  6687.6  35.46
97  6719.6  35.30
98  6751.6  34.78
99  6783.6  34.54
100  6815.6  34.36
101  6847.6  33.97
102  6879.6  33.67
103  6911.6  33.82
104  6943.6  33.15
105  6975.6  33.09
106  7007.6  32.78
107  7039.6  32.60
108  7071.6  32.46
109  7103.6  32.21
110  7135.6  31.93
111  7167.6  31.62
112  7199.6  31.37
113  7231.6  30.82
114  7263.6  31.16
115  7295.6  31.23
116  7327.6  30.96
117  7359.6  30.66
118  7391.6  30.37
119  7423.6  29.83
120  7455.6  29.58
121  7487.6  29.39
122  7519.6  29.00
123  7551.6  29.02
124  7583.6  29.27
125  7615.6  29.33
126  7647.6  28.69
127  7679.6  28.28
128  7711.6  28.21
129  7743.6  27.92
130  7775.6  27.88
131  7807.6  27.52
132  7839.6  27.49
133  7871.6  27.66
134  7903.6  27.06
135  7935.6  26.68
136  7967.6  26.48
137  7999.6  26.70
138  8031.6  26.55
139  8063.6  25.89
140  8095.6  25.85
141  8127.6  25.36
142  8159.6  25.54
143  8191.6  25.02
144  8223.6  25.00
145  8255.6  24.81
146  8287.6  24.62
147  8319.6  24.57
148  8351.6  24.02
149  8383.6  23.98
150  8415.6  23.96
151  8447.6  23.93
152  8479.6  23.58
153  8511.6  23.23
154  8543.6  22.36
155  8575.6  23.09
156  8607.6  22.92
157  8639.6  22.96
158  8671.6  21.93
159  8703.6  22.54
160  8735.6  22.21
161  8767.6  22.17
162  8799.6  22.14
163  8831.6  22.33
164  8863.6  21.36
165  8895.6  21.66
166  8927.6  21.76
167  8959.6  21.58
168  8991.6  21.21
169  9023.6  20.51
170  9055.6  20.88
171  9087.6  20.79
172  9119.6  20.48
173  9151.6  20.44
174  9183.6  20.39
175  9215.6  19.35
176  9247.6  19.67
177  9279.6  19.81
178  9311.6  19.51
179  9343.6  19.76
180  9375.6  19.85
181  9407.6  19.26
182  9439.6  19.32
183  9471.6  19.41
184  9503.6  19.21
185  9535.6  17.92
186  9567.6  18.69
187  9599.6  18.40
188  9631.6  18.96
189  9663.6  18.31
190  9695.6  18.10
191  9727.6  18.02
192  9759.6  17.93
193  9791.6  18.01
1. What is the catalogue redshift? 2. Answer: 0.000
